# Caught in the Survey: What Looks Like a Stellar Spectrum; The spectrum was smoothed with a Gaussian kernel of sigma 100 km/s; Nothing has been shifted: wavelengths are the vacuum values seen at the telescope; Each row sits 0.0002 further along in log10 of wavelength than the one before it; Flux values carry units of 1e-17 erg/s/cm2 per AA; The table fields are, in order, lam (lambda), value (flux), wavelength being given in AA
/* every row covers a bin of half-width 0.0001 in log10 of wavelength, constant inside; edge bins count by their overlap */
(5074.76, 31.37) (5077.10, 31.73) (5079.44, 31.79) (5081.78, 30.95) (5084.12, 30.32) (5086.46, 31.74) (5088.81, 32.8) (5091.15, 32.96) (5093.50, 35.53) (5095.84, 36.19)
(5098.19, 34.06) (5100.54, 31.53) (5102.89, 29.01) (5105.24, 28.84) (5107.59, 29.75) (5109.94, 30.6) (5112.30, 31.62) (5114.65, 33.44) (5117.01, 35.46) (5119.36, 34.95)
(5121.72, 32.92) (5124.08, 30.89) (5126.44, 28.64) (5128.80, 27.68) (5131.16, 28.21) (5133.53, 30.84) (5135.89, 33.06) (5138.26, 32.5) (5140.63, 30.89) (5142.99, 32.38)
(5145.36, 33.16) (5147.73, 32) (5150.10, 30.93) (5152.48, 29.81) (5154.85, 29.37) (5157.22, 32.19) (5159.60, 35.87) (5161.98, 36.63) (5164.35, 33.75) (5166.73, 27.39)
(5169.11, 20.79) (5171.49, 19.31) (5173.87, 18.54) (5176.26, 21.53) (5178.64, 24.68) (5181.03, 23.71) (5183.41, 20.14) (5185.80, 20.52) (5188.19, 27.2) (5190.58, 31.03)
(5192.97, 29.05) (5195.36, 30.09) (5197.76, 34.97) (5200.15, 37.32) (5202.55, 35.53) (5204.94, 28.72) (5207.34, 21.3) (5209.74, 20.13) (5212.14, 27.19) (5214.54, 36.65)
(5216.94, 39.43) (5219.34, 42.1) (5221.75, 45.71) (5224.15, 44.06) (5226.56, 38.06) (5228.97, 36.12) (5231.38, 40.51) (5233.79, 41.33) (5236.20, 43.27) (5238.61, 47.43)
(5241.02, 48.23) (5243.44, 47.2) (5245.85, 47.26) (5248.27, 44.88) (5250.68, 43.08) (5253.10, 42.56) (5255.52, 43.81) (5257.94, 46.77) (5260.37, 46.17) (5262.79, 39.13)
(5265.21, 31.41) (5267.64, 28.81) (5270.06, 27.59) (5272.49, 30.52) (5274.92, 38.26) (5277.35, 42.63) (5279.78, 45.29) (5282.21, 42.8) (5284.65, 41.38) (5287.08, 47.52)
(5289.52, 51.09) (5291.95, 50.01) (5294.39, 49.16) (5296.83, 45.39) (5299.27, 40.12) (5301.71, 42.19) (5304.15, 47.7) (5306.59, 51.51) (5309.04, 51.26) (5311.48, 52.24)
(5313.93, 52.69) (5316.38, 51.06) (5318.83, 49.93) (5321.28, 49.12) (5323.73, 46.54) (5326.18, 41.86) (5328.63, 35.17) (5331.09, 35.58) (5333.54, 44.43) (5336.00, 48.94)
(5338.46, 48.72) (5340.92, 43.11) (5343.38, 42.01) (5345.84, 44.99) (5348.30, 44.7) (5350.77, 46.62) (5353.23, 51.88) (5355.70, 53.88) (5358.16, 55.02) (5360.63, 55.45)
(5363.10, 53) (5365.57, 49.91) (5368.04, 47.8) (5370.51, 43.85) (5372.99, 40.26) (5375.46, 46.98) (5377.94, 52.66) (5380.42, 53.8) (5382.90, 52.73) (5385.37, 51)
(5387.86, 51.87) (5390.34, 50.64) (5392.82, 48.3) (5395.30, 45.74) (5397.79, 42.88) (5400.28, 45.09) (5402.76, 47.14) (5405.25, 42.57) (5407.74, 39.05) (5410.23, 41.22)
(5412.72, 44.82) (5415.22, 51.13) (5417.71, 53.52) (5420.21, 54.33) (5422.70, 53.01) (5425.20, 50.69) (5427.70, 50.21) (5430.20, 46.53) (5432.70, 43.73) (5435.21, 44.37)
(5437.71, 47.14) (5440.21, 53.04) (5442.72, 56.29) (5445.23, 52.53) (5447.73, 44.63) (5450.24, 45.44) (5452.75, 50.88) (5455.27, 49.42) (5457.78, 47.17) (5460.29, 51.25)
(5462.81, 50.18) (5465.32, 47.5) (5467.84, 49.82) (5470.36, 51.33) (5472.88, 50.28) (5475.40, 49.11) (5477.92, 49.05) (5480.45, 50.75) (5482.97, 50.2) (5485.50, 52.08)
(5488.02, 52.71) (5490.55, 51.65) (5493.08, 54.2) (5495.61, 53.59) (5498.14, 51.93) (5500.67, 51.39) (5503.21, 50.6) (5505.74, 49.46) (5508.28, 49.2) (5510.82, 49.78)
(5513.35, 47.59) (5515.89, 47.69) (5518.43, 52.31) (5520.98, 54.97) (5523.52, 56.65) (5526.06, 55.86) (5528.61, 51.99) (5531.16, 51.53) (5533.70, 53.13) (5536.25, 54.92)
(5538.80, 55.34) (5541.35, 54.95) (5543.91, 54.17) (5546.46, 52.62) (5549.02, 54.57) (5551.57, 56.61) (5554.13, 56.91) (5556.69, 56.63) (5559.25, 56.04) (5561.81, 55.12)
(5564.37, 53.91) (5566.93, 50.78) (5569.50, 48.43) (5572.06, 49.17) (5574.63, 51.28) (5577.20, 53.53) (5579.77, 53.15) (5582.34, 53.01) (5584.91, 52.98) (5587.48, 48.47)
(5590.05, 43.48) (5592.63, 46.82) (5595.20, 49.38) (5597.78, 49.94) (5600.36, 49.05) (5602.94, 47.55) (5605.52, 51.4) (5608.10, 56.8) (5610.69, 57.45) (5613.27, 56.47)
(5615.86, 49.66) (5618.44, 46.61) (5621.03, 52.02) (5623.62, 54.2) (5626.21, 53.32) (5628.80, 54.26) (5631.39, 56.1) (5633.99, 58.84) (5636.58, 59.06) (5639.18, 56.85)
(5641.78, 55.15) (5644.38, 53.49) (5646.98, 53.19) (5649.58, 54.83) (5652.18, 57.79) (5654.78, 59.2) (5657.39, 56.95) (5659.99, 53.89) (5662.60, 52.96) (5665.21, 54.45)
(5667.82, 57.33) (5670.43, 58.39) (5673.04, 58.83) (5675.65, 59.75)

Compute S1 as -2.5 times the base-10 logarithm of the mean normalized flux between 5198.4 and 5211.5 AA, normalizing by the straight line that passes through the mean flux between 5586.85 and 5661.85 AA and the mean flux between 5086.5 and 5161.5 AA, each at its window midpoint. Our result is 0.22 mag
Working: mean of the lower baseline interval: 31.9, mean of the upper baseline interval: 53.2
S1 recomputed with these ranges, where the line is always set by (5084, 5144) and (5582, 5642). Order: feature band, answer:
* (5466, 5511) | -0.080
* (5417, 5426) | -0.188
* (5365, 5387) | -0.146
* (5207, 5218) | 0.217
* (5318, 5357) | -0.110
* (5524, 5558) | -0.107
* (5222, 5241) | -0.151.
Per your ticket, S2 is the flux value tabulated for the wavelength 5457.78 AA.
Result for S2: 47.17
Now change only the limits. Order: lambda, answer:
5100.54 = 31.53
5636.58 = 59.06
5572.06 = 49.17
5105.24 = 28.84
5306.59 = 51.51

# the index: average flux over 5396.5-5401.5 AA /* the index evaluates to 43.9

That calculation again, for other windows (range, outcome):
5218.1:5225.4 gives 43.9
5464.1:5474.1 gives 49.7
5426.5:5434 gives 46.7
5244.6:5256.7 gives 44.4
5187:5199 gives 30.5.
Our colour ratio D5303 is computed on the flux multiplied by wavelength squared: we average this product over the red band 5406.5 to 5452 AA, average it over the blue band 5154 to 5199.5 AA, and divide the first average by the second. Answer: 2.0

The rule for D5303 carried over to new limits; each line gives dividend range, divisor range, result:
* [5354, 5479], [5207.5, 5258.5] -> 1.29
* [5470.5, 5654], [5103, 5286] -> 1.77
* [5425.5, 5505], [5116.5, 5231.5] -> 1.81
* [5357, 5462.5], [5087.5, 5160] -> 1.71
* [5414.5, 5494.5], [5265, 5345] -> 1.20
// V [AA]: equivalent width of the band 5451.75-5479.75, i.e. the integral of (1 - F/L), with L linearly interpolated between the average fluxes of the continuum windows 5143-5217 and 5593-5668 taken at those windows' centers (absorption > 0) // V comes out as -3.1 AA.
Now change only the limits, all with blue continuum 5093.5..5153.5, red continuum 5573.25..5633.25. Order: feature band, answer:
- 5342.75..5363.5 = -4.31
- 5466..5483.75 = -1.41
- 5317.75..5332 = -1.10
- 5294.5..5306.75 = -1.93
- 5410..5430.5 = -2.79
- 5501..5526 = -1.69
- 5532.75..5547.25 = -1.55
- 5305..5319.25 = -4.29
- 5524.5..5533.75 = -0.89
